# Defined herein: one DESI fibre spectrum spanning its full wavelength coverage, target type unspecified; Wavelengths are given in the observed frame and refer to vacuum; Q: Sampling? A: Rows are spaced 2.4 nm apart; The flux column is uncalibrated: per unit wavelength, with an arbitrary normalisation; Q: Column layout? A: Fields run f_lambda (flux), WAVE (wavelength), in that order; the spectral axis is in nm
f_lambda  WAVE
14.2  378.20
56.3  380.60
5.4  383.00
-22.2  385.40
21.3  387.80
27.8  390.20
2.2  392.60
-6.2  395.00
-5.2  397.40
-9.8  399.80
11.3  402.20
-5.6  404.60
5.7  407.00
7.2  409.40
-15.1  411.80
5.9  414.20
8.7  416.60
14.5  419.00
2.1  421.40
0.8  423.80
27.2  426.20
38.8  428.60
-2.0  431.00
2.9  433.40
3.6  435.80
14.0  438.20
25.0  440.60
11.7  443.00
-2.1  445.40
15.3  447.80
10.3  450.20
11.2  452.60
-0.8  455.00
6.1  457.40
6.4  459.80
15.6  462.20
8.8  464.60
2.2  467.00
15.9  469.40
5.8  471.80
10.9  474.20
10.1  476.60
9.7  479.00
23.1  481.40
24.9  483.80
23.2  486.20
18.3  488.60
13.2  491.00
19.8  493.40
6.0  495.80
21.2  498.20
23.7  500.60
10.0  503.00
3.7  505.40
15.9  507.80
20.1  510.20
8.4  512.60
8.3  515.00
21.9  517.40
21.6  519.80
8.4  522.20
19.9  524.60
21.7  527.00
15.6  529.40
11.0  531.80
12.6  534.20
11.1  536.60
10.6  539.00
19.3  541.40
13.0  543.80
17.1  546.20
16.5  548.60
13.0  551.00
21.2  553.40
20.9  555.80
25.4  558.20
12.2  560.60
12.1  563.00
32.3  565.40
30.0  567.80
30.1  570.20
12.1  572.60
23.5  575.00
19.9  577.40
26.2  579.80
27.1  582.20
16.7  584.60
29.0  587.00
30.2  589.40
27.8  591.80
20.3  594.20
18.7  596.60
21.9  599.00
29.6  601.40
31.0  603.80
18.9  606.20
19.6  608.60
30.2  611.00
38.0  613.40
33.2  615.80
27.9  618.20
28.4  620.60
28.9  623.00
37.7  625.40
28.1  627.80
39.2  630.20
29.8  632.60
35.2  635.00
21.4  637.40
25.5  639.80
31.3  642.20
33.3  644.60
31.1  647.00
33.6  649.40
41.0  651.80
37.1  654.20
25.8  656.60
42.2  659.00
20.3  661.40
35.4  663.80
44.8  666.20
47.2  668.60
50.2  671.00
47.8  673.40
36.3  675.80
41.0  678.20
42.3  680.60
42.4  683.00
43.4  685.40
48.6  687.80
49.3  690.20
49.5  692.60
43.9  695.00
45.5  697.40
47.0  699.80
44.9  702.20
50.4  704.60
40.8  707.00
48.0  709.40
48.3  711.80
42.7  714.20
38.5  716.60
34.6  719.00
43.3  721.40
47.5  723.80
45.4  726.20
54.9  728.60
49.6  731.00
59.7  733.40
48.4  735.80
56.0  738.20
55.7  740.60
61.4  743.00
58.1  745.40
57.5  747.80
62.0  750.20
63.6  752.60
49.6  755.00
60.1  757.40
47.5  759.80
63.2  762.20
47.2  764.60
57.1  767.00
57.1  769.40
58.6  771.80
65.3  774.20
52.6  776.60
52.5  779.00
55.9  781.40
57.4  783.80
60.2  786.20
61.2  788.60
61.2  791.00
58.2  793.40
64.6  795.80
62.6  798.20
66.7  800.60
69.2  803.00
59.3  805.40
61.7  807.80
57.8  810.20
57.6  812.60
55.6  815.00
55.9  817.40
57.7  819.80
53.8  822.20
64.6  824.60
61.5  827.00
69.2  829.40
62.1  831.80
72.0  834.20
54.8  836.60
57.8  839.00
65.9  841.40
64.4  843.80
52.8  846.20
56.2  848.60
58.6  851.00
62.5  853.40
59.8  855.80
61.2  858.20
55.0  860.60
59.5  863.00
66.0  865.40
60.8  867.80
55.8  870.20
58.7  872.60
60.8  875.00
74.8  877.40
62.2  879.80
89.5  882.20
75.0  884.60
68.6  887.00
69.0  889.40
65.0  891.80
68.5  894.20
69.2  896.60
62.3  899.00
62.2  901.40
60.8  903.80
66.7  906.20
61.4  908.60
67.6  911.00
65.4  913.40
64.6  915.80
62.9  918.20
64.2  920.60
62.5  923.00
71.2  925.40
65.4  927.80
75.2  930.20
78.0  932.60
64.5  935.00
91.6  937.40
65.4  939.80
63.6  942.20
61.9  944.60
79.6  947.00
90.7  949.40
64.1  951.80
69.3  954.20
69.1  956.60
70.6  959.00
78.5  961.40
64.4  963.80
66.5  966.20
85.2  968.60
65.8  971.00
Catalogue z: 0.667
